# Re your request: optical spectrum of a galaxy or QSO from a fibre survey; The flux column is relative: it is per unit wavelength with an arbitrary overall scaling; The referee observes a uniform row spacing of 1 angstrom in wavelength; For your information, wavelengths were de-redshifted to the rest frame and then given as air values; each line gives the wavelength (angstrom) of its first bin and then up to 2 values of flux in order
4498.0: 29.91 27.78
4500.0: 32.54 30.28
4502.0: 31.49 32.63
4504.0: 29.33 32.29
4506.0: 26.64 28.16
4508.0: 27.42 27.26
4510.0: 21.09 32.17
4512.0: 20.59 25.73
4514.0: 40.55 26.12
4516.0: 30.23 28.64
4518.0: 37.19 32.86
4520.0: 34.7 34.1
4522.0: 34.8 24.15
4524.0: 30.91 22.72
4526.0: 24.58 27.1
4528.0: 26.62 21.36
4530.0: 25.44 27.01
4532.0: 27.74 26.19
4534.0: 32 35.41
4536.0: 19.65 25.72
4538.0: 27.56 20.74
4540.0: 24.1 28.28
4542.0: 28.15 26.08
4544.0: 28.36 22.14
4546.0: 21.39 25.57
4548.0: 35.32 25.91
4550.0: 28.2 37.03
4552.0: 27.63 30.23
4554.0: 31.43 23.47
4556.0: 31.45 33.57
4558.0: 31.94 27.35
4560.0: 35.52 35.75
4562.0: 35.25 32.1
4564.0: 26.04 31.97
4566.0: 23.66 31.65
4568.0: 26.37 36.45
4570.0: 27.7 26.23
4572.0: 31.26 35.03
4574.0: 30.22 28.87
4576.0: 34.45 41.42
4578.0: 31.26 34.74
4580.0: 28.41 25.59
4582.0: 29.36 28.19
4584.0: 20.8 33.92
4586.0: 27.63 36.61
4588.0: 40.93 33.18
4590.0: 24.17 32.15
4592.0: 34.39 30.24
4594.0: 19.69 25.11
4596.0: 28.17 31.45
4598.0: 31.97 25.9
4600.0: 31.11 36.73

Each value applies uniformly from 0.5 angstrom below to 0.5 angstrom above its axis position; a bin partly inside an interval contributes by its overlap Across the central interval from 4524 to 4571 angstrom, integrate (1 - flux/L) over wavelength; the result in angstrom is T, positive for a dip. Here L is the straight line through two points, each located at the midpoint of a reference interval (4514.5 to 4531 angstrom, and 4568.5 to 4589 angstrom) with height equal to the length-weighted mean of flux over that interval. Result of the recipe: 2.7 angstrom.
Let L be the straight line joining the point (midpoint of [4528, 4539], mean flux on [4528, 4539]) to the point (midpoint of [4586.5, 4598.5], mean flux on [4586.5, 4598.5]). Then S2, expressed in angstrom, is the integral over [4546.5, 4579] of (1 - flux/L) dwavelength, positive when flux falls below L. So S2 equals -2.8 angstrom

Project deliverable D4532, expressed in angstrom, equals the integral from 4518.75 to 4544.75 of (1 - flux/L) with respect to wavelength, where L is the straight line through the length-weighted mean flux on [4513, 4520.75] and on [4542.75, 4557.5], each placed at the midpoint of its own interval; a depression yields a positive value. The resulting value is 2.8 angstrom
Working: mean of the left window 32.5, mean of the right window 28.6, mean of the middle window 27.4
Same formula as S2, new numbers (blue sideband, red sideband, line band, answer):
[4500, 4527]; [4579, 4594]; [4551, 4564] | -0.61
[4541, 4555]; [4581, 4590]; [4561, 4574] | -0.49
